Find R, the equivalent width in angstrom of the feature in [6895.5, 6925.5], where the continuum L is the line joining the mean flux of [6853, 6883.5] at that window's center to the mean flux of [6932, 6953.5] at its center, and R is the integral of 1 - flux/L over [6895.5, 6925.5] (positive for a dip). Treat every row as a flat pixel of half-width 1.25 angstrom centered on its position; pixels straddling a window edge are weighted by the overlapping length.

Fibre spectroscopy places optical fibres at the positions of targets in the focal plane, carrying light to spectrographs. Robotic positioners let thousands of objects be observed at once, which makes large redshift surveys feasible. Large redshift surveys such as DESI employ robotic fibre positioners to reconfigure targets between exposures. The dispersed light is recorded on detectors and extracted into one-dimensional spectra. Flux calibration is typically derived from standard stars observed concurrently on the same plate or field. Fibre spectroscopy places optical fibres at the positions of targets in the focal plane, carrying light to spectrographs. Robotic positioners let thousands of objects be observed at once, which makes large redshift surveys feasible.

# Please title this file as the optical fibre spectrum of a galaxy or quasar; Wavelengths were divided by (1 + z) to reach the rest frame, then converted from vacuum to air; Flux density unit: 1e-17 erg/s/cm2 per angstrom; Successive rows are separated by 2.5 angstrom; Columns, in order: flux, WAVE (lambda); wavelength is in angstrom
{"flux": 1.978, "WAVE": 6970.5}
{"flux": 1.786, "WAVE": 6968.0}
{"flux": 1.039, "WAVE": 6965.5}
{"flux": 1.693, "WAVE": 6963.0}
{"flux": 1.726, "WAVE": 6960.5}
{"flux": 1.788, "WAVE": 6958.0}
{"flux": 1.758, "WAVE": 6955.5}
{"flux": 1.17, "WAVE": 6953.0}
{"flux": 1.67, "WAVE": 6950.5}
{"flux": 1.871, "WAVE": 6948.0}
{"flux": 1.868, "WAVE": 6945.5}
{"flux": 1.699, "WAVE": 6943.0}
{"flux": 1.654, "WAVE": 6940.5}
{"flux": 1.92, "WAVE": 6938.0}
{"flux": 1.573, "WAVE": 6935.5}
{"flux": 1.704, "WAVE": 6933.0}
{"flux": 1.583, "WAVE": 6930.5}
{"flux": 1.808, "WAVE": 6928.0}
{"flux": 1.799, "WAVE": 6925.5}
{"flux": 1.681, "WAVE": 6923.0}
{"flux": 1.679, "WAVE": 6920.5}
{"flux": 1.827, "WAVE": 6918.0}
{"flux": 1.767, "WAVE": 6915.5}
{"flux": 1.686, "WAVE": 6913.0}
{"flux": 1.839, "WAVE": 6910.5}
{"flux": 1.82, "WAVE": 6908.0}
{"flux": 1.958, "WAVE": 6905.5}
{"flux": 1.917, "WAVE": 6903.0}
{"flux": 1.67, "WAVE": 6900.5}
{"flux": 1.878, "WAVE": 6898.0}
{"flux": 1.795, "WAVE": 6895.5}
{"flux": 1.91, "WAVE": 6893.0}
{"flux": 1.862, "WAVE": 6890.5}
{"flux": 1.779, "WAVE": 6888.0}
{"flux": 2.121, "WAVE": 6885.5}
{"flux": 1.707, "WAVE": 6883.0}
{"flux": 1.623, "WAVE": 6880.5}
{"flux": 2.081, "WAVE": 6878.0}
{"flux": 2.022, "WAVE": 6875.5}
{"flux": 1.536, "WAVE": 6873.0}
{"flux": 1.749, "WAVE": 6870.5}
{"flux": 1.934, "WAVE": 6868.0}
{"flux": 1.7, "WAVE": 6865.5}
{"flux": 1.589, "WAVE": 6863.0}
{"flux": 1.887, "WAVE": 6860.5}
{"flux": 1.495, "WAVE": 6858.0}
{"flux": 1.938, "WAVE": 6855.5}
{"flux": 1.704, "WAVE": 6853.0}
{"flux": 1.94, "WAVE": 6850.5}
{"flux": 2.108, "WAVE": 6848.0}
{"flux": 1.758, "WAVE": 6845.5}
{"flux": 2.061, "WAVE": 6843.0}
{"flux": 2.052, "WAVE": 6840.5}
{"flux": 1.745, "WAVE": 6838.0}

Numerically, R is -1.10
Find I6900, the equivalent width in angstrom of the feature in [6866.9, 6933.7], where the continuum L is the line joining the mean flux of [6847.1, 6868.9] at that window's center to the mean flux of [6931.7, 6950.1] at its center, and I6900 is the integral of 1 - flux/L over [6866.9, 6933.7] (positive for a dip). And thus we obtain -1.1 angstrom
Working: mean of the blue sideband 1.8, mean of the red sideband 1.75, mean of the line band 1.81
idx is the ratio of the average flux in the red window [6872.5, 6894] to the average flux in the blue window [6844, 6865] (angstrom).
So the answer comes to 1.03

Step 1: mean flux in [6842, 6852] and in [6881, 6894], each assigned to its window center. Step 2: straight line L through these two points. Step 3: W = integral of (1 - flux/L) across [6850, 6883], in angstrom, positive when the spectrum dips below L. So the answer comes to 2.3 angstrom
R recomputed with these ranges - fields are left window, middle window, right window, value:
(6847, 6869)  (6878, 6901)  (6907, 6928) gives -0.7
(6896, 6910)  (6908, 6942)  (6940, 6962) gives 0.7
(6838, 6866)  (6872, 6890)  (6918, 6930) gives -0.4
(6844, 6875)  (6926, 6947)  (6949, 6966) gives -1.4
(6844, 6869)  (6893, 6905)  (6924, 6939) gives -0.5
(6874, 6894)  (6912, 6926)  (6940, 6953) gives 0.3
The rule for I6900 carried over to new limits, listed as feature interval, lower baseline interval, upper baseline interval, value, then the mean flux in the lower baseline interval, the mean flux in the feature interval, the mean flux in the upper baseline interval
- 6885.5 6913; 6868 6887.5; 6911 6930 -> -0.9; 1.84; 1.85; 1.75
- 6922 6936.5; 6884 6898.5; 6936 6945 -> 0.7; 1.89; 1.69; 1.75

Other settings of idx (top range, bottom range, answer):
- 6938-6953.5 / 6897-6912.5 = 0.92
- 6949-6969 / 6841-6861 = 0.85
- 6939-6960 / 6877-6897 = 0.91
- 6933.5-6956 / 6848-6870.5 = 0.94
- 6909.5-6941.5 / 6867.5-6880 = 0.94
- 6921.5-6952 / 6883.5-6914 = 0.94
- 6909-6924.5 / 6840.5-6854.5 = 0.91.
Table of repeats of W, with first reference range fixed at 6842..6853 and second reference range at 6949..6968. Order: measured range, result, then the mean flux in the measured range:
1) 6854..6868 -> 1.1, 1.74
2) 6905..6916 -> -0.5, 1.81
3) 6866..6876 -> 0.4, 1.79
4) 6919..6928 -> -0.3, 1.73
